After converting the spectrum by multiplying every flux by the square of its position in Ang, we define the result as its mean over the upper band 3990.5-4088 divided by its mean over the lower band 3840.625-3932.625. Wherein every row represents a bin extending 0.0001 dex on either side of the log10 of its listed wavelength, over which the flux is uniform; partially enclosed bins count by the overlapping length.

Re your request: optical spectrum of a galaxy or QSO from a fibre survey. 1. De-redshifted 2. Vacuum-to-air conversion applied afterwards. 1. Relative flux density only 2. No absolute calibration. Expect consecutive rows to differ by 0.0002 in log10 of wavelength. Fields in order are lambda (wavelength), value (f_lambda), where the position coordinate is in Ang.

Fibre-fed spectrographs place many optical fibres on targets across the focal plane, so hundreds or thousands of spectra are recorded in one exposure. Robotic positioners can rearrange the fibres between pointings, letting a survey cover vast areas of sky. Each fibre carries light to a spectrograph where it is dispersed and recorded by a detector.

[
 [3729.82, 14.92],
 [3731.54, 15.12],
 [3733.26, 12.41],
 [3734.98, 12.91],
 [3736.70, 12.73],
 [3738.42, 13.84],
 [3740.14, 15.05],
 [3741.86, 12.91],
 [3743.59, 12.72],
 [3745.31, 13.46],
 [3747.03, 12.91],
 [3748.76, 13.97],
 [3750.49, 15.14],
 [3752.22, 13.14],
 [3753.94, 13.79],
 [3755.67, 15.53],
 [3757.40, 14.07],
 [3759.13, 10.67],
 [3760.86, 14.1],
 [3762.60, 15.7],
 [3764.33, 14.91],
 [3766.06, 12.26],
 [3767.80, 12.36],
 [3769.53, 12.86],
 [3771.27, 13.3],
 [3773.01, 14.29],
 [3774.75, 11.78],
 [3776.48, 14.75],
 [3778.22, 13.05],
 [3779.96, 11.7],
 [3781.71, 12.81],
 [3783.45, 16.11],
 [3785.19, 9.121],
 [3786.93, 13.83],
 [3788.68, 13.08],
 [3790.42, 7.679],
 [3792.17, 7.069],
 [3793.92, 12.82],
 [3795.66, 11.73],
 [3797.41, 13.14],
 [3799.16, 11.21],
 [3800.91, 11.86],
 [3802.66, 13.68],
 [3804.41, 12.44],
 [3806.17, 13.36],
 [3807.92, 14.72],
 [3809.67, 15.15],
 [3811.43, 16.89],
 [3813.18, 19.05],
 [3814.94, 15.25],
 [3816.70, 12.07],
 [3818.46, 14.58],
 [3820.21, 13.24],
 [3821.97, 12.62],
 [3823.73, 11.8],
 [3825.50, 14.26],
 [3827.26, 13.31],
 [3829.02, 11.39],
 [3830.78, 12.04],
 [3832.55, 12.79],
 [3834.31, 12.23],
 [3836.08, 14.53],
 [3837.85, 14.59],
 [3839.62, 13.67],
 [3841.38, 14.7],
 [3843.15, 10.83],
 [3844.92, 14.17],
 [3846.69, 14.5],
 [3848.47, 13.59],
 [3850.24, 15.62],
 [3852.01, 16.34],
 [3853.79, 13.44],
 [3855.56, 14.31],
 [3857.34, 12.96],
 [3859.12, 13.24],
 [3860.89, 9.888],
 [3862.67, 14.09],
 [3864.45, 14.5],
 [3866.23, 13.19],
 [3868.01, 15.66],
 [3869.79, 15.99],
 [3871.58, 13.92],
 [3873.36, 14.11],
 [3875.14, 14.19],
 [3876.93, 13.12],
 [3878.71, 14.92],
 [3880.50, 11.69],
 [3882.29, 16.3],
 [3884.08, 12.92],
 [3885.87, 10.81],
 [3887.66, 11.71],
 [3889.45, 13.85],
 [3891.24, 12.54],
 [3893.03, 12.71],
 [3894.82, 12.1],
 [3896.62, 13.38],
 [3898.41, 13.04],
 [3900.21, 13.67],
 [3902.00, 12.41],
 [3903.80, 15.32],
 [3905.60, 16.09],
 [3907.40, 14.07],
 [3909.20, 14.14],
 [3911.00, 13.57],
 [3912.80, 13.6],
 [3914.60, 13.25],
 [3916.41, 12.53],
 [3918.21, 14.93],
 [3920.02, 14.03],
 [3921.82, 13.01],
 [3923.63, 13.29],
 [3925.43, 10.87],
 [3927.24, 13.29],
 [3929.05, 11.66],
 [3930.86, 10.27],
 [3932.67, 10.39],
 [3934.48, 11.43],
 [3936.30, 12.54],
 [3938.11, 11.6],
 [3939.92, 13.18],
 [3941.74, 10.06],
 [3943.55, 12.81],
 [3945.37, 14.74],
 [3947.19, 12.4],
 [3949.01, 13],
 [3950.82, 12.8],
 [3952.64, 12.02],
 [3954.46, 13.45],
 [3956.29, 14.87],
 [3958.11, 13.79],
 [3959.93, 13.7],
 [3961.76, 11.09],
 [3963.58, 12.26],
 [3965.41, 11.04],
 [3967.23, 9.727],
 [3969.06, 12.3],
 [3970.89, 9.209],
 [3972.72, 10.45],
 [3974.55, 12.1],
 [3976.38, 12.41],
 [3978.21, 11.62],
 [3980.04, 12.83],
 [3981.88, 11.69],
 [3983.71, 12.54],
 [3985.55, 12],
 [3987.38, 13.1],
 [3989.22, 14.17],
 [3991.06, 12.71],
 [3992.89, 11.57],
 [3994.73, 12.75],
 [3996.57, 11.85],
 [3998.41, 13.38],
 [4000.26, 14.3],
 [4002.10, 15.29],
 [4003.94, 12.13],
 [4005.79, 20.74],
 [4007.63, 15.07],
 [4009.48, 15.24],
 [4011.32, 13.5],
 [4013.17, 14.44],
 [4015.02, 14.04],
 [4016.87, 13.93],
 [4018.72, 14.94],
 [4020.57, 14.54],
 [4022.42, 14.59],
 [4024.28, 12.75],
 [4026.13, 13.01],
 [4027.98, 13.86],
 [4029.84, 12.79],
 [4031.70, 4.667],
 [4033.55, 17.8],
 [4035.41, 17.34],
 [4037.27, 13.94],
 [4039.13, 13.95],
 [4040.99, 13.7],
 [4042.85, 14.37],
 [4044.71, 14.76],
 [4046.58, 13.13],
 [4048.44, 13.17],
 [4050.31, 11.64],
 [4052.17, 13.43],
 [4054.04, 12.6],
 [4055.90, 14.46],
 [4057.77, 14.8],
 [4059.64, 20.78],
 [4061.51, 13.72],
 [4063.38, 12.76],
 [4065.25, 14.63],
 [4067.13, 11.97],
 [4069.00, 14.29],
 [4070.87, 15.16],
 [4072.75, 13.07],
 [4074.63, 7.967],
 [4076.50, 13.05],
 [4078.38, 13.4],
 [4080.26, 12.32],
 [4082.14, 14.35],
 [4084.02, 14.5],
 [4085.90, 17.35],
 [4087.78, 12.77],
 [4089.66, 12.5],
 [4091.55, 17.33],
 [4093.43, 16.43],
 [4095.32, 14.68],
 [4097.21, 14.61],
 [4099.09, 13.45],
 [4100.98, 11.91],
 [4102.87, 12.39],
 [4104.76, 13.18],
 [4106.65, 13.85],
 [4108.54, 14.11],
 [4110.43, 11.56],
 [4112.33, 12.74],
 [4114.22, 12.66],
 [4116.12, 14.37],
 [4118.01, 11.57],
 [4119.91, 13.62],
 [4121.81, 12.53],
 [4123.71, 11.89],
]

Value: 1.11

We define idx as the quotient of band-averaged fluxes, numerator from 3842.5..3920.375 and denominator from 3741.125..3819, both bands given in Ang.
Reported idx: 1.03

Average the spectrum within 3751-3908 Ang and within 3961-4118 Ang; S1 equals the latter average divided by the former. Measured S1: 1.0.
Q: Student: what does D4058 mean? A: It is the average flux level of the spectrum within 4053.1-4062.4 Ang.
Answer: 15.3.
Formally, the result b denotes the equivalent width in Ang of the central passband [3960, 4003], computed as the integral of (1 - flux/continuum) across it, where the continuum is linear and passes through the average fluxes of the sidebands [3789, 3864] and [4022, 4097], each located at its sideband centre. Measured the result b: 4.51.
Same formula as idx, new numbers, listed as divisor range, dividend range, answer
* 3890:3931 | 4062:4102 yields 1.04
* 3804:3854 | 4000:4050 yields 1.01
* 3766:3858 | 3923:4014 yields 0.96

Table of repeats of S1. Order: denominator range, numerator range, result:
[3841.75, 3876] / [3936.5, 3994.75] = 0.88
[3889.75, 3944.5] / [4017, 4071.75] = 1.08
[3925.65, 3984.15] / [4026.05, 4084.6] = 1.13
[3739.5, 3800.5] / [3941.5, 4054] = 1.02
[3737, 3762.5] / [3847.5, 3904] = 0.99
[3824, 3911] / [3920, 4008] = 0.93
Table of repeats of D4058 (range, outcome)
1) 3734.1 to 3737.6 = 12.8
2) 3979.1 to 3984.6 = 12.3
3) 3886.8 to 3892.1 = 12.7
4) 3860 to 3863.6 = 12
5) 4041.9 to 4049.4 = 13.8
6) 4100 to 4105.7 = 12.5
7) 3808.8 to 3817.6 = 15.7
